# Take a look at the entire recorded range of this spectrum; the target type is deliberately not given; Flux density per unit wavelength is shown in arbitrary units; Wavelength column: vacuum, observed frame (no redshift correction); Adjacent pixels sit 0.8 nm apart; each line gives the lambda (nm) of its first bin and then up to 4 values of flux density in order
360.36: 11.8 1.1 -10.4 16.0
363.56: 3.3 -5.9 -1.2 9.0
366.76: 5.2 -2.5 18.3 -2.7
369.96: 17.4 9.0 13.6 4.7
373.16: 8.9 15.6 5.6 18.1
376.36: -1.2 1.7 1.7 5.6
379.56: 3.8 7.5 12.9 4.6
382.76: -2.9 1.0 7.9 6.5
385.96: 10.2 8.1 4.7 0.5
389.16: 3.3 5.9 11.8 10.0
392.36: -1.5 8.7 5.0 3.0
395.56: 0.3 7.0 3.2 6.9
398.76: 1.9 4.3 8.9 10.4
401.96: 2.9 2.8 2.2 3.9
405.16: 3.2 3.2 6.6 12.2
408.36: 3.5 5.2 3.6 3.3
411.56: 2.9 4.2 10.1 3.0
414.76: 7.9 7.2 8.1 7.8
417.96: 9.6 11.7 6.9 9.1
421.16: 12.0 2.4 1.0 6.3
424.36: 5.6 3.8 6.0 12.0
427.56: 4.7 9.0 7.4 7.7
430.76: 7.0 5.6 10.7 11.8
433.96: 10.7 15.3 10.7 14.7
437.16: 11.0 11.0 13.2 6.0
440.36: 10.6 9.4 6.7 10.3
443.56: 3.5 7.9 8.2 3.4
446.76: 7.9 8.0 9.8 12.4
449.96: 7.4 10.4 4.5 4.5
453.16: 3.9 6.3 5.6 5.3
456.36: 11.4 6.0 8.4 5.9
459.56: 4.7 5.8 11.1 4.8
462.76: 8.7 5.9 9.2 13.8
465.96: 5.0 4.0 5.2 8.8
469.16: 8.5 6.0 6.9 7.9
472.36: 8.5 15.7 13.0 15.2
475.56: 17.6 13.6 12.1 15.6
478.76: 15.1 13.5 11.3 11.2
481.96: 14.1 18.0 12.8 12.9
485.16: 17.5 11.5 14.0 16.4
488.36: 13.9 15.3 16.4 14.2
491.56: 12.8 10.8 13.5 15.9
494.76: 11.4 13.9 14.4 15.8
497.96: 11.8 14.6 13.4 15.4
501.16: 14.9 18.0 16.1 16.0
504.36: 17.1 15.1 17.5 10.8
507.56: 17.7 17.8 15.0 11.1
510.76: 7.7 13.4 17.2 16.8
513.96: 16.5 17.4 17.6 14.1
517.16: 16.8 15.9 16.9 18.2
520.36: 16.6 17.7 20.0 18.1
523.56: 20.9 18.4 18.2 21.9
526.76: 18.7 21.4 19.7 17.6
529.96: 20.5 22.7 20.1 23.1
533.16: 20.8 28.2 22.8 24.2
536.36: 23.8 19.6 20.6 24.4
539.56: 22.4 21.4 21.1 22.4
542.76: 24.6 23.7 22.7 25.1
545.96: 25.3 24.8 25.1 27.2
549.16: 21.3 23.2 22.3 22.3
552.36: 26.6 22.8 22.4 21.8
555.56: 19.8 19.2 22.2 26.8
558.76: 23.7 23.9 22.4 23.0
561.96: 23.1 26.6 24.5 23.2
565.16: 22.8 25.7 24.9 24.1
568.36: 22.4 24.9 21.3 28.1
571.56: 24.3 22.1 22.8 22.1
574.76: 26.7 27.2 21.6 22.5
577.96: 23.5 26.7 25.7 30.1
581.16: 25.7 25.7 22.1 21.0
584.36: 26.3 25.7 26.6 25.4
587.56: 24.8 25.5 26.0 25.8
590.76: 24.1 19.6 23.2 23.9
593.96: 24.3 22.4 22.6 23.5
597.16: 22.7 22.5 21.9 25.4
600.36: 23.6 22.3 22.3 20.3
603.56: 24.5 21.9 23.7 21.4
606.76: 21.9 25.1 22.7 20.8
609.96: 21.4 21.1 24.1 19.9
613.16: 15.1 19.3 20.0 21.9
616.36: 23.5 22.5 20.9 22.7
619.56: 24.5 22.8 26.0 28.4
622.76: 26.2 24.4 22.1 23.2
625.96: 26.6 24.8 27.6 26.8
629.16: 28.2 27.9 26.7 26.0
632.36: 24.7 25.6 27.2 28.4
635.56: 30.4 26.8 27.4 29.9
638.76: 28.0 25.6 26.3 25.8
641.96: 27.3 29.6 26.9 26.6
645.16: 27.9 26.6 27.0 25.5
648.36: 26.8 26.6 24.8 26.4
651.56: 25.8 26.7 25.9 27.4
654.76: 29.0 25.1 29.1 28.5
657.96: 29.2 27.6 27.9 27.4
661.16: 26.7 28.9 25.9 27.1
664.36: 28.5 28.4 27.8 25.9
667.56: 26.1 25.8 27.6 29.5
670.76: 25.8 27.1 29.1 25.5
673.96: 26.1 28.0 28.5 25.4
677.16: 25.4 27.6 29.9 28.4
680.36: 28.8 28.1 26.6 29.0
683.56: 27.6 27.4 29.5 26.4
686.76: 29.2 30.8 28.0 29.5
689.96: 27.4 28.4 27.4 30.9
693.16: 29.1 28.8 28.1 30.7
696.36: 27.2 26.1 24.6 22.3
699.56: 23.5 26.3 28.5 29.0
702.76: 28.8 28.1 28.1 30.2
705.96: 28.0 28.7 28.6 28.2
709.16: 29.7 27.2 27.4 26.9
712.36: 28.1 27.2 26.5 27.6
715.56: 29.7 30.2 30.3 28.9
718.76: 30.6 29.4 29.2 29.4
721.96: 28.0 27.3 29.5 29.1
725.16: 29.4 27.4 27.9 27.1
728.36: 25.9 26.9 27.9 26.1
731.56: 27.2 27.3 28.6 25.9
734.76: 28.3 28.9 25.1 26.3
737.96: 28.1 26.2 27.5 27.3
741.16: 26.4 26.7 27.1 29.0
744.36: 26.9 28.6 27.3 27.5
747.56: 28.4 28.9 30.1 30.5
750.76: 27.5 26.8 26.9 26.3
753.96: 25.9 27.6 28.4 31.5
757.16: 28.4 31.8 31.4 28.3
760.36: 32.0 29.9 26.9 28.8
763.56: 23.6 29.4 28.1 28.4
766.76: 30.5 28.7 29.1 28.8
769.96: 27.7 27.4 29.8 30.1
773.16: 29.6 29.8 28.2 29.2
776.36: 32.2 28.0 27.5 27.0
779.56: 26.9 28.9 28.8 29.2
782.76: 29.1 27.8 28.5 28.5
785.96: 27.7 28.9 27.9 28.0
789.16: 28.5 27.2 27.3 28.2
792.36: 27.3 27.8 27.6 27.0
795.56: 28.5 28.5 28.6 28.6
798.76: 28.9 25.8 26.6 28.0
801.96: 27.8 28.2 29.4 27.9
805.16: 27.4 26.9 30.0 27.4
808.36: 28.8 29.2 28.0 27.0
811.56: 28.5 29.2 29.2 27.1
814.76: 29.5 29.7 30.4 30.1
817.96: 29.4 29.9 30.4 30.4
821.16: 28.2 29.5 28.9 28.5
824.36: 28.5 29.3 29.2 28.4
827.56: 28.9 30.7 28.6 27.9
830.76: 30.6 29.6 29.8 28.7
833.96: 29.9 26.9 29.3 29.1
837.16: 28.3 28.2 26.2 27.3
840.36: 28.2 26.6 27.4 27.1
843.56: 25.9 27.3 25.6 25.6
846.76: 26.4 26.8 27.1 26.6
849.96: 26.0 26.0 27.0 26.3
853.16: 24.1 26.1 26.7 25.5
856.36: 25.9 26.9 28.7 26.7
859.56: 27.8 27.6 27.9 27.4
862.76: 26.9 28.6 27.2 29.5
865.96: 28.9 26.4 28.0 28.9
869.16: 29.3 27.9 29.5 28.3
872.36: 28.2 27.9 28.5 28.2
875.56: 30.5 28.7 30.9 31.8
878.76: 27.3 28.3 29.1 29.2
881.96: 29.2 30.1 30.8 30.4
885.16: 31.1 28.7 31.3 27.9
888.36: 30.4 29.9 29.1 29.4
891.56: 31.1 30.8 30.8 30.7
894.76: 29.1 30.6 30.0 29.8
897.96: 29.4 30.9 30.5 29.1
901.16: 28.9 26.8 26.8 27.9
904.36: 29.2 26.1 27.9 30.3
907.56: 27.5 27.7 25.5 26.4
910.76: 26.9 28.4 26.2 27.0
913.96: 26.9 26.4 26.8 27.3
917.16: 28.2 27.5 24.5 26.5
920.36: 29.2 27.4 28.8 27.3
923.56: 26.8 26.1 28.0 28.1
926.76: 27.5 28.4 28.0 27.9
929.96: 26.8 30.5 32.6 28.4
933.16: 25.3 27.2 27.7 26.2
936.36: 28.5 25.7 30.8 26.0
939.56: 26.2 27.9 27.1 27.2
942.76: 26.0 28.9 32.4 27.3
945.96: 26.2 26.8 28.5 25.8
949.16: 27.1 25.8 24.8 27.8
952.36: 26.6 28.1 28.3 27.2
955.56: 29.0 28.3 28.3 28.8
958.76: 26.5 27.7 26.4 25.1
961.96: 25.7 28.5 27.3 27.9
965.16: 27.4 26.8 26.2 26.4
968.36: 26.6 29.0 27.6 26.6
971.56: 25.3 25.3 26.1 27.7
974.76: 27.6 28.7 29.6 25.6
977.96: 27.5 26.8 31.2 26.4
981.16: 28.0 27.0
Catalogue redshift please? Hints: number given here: 0.186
